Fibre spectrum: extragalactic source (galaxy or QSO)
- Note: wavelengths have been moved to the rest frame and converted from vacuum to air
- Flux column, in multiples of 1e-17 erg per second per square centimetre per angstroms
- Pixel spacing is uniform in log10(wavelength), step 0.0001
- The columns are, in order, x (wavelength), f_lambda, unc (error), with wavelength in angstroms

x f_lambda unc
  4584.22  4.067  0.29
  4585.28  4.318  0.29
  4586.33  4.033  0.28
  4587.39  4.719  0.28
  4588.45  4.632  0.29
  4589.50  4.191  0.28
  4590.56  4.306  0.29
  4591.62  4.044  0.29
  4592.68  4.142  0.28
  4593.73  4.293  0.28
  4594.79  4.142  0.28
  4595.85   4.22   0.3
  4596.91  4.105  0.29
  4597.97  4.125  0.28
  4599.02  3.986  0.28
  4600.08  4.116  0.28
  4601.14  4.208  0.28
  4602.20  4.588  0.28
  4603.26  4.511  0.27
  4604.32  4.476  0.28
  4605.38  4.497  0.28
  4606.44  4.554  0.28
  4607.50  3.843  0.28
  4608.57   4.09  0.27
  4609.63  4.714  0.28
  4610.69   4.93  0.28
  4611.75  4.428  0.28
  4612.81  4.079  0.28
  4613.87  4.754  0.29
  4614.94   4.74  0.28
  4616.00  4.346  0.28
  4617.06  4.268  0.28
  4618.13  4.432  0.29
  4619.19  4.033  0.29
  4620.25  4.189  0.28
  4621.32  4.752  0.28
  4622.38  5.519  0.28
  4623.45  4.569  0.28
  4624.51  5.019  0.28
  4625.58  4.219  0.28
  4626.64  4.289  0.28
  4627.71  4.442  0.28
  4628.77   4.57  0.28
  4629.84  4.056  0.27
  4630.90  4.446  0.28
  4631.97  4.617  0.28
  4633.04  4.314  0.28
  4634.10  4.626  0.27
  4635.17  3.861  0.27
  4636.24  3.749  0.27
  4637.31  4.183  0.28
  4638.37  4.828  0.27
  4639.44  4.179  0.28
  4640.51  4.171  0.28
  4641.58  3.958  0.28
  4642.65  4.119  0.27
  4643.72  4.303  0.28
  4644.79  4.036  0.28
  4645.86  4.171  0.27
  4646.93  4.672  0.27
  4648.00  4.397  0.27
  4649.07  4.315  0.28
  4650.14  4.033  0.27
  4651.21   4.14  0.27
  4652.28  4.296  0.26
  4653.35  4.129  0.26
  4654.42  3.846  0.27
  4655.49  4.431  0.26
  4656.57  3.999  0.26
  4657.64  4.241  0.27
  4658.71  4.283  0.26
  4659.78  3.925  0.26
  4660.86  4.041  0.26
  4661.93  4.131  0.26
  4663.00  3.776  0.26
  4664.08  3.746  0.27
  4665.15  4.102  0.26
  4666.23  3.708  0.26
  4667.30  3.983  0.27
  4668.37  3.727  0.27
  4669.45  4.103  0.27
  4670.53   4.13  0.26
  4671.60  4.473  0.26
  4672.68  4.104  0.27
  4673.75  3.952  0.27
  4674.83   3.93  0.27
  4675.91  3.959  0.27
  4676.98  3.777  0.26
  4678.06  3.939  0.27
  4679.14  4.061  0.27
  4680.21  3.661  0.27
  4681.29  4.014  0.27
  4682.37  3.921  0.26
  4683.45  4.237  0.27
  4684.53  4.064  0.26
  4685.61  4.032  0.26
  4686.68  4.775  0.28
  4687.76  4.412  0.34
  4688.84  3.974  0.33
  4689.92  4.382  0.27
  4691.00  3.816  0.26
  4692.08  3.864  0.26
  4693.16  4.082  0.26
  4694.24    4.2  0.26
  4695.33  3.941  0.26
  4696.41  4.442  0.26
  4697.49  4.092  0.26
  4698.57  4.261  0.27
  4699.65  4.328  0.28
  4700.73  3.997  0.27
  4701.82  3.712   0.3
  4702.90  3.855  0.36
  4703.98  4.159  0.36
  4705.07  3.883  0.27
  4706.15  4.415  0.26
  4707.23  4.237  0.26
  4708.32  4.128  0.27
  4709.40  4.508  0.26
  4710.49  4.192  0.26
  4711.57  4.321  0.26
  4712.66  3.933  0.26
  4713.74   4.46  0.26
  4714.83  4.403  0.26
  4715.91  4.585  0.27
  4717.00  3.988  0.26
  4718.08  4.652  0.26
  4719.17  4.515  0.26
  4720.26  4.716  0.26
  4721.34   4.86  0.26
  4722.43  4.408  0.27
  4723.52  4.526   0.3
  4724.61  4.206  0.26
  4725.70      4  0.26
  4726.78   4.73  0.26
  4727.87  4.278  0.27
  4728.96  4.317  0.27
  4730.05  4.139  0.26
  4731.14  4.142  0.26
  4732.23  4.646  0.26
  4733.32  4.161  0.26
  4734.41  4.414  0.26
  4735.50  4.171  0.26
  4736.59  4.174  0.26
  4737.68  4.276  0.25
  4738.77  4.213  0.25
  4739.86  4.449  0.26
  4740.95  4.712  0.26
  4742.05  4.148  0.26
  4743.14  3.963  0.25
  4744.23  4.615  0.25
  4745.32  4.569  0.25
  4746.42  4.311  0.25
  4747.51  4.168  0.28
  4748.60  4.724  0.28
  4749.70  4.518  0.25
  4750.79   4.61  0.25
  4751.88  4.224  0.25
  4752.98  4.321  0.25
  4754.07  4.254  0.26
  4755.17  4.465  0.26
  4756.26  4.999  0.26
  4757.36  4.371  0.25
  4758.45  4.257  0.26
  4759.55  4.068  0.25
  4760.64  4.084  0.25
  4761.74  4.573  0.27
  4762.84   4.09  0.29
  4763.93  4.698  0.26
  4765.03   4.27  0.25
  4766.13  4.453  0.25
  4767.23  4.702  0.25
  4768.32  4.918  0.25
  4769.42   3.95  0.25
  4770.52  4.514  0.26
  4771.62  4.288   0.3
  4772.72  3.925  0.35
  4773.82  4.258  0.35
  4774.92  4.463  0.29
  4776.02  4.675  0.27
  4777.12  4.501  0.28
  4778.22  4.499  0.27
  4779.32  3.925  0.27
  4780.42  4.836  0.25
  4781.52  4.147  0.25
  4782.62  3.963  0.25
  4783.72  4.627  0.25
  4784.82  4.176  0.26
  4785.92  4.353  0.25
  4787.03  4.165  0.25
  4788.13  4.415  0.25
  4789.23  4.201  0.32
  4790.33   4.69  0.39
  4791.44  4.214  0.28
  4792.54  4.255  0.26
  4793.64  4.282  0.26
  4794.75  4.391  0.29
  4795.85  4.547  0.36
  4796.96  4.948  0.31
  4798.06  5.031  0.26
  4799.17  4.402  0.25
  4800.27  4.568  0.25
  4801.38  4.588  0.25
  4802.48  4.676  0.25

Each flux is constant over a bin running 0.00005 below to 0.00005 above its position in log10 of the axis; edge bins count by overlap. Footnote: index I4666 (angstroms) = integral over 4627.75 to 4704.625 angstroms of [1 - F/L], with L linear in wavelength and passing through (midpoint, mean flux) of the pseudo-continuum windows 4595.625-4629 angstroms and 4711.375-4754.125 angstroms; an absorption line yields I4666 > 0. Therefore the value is 4.8 angstroms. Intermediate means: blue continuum 4.43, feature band 4.12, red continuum 4.37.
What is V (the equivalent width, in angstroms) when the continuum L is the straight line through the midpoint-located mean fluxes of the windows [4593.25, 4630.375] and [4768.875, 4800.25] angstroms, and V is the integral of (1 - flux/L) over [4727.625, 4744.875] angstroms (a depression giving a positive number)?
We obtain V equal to 0.3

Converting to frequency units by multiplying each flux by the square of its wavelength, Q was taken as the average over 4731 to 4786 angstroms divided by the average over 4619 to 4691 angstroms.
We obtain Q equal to 1.09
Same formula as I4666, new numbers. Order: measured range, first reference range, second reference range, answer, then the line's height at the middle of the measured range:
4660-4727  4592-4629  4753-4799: 3.8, 4.4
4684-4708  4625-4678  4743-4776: 0.7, 4.25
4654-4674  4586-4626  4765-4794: 1.6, 4.38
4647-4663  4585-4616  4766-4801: 0.7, 4.36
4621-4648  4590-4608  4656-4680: -1.7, 4.12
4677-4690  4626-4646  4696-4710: 0.3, 4.18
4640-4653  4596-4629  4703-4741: 0.5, 4.4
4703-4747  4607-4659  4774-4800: 0.6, 4.39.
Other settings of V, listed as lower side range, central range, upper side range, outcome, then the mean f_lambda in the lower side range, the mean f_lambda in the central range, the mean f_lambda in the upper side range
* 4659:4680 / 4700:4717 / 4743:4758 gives 0.1 angstroms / 3.98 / 4.18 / 4.45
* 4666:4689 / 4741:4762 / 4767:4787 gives -0.5 angstroms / 4.05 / 4.39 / 4.36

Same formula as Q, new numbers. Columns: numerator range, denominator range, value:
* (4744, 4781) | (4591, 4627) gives 1.07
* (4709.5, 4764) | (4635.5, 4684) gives 1.11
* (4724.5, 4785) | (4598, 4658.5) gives 1.06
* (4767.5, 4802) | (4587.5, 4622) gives 1.10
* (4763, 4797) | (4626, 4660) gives 1.10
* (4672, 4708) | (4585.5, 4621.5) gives 0.98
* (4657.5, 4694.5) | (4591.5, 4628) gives 0.95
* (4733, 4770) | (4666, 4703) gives 1.11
